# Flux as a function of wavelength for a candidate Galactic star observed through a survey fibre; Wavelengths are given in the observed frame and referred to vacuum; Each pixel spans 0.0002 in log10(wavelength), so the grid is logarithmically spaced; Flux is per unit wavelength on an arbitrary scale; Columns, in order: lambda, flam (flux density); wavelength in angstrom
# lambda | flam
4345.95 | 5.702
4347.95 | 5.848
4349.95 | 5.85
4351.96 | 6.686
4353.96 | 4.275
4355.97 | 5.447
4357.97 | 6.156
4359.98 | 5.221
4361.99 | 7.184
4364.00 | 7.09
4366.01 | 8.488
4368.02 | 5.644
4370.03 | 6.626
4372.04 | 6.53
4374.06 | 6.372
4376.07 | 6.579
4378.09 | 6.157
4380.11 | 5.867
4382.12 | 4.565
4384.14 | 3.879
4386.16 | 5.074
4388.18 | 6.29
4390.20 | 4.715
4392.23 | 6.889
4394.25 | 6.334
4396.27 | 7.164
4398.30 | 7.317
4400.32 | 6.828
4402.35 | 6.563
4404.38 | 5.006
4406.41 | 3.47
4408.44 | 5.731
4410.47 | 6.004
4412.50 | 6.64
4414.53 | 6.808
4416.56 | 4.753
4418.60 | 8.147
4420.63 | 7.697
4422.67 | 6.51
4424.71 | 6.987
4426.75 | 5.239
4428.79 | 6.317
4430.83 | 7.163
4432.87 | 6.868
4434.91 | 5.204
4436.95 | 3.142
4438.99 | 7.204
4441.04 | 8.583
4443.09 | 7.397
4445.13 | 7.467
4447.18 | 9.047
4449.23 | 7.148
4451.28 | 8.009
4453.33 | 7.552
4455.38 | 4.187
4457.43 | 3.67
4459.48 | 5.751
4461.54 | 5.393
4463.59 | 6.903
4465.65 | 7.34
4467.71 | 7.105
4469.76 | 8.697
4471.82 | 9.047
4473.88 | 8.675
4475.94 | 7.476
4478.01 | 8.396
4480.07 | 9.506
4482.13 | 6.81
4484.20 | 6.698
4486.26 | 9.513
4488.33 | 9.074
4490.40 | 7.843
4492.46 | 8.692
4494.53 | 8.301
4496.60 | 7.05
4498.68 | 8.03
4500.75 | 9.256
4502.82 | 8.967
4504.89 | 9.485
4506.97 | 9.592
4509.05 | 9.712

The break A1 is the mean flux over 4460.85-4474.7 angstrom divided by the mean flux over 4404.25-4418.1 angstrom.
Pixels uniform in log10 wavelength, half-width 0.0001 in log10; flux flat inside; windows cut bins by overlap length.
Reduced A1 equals 1.4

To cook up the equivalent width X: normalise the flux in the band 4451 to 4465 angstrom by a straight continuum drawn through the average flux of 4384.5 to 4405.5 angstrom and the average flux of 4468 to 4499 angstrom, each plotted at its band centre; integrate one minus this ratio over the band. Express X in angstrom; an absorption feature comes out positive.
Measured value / 3.3 angstrom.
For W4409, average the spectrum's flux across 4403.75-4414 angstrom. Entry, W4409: 5.45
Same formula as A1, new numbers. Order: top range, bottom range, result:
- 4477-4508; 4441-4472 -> 1.22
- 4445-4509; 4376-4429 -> 1.29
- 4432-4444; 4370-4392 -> 1.12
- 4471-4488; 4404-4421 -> 1.38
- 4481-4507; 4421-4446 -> 1.28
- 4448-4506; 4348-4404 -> 1.25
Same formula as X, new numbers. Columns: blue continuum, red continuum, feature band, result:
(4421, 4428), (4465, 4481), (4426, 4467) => 4.11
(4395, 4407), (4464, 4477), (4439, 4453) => -1.00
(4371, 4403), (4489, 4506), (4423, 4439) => 2.40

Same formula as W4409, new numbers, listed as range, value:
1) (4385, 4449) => 6.41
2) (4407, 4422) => 6.45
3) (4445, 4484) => 7.26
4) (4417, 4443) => 6.57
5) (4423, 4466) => 6.49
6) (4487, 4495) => 8.53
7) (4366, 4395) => 5.91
